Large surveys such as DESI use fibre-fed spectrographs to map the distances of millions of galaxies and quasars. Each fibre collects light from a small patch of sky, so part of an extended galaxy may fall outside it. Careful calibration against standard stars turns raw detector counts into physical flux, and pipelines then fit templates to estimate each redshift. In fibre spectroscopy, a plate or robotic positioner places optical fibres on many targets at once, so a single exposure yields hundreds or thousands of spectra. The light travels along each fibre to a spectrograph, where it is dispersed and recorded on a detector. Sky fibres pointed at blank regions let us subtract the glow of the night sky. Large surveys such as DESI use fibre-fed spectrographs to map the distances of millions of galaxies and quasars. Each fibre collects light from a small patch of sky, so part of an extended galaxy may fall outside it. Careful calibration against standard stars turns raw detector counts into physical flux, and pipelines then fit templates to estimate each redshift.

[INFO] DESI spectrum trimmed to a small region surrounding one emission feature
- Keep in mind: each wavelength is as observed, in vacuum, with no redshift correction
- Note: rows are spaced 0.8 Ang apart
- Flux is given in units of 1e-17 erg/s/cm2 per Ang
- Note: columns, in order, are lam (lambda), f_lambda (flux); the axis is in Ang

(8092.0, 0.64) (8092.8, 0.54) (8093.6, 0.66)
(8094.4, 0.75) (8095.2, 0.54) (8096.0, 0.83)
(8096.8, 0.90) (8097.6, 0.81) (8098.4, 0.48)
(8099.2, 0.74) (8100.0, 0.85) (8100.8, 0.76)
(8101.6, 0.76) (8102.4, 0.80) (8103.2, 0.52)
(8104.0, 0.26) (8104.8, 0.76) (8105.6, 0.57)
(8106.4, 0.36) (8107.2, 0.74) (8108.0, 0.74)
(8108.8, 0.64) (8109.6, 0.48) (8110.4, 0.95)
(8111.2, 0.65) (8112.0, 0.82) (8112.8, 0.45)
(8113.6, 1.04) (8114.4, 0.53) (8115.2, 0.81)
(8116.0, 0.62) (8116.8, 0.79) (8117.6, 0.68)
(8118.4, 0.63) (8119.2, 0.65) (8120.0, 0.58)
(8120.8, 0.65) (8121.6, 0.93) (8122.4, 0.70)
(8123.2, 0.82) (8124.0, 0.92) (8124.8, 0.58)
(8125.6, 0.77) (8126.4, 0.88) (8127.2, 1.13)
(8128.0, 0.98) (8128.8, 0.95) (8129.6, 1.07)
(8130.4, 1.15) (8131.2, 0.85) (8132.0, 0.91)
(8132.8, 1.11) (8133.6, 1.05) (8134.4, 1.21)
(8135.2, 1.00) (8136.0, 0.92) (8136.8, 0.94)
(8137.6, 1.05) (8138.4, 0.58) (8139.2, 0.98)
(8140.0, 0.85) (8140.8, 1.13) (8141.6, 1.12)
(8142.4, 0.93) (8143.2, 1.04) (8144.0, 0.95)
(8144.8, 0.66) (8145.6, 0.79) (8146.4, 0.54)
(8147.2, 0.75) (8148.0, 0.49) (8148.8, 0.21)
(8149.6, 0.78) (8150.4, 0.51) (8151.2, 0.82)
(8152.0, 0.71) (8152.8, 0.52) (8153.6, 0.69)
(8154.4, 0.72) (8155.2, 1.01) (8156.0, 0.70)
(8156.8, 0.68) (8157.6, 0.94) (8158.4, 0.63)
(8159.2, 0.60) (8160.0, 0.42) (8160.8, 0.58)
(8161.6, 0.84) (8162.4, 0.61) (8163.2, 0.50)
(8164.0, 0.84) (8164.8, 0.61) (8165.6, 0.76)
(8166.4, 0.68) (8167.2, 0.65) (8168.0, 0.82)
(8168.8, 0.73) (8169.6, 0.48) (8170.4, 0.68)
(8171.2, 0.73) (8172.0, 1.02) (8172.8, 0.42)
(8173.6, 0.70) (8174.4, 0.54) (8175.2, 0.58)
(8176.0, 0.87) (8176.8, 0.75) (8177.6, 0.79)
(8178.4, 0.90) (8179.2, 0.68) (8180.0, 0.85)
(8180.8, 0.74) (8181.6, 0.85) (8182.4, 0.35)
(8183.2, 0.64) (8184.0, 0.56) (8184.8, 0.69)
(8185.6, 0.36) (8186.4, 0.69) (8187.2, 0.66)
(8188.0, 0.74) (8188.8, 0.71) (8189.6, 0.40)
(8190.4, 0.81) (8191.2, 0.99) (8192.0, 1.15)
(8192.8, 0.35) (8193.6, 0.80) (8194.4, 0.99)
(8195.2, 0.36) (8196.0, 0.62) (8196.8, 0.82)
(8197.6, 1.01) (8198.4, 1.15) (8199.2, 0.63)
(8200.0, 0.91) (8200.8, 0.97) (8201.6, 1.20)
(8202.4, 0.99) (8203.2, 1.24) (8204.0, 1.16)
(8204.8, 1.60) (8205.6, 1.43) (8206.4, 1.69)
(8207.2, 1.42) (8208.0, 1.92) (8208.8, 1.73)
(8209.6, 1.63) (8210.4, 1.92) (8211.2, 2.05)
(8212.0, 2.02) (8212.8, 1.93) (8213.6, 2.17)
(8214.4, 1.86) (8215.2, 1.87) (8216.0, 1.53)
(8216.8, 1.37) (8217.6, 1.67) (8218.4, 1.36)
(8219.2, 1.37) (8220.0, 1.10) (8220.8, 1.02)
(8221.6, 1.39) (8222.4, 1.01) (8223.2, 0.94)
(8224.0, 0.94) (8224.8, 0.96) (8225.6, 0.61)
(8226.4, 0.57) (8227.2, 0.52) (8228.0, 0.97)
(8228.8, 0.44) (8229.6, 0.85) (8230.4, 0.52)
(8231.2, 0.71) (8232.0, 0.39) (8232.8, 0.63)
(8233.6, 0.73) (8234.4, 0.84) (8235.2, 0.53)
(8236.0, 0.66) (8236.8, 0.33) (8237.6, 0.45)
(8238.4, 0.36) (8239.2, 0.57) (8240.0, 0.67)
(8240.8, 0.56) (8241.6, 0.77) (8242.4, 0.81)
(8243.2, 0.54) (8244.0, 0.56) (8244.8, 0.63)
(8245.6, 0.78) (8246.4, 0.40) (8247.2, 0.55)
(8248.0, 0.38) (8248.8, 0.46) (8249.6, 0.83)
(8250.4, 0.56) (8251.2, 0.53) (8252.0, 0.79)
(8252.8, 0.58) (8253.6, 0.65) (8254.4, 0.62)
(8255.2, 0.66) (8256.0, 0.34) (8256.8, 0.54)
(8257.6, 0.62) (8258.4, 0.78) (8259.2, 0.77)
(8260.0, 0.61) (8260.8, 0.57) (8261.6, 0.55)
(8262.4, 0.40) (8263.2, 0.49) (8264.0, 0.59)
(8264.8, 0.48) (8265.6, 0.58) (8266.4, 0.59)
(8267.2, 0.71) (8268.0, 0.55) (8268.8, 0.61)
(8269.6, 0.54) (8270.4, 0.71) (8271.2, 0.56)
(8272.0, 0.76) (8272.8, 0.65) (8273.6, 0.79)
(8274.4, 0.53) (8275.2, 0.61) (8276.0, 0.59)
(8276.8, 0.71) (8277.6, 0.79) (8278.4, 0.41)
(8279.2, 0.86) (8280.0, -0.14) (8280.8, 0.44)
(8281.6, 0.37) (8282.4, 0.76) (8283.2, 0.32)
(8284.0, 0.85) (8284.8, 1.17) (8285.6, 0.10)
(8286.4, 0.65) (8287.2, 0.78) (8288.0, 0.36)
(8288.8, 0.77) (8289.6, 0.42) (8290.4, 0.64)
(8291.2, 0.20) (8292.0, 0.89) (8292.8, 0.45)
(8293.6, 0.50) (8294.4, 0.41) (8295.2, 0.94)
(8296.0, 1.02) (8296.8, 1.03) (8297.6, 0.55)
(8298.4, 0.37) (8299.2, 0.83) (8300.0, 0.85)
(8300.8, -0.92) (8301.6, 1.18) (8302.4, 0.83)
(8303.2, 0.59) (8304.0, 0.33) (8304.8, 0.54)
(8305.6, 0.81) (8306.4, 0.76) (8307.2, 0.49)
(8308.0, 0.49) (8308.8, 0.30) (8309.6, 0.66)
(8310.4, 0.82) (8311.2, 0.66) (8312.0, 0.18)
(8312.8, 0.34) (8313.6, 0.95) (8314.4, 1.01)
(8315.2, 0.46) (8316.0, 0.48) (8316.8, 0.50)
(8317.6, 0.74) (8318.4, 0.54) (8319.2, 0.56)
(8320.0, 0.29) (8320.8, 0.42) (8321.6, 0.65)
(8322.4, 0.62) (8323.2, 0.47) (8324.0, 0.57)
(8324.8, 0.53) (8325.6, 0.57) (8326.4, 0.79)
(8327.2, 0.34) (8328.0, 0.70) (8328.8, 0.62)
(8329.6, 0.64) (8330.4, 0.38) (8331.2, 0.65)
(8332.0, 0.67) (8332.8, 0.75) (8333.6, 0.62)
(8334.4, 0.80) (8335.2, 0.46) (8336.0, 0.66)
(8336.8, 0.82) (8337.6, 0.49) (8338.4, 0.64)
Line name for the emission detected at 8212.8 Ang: [O III] 5007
